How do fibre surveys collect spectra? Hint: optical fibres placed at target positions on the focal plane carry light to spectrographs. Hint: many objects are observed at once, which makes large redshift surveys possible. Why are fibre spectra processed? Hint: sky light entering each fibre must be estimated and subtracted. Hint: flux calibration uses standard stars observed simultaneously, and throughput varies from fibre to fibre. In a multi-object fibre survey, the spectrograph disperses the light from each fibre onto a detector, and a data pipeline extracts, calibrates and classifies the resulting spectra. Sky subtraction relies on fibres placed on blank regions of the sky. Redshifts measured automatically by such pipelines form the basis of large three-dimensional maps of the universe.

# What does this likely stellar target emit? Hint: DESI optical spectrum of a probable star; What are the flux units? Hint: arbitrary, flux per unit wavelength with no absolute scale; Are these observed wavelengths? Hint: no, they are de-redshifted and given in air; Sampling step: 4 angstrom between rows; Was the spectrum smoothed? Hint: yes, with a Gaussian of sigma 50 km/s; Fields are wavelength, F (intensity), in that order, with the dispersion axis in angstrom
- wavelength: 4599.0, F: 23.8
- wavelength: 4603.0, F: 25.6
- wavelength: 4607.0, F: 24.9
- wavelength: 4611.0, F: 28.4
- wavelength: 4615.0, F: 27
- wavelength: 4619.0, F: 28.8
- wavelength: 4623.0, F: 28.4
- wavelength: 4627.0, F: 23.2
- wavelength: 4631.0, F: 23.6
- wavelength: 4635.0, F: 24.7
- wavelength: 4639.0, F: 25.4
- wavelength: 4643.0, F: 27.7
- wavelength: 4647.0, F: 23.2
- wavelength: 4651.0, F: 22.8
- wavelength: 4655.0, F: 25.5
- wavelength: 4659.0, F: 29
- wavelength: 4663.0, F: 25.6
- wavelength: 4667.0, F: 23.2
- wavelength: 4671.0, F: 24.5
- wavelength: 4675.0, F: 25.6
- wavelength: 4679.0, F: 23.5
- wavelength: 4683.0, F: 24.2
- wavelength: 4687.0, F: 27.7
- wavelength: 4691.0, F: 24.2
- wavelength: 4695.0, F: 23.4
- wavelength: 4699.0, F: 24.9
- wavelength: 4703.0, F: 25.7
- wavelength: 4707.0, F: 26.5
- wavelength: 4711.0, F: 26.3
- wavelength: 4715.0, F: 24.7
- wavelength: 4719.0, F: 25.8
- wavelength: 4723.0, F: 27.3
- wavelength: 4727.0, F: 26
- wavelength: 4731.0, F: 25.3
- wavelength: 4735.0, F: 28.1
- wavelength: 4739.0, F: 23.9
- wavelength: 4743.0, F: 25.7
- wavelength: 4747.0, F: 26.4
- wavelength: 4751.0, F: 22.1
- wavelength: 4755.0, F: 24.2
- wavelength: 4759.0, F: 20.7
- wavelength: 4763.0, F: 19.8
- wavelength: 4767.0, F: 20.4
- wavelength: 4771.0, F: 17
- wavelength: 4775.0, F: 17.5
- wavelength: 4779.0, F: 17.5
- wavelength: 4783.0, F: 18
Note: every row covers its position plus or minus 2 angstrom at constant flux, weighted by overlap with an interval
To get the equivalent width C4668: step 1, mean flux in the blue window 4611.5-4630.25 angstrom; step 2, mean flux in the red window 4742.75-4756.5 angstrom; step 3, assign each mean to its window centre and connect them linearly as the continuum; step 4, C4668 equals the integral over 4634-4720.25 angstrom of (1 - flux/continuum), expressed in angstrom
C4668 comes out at 1.89 angstrom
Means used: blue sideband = 26.8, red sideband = 24.5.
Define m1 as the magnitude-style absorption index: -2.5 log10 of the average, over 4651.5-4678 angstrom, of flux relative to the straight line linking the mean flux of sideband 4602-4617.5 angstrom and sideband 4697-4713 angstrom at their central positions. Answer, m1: 0.04 mag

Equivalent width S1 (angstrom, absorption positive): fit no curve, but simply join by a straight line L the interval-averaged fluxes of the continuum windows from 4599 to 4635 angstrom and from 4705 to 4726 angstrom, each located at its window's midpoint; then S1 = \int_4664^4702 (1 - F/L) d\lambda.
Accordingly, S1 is 2.1 angstrom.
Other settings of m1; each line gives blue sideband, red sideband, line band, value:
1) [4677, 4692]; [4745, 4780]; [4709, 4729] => -0.131 mag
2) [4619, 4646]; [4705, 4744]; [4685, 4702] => 0.033 mag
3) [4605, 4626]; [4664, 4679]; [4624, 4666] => 0.027 mag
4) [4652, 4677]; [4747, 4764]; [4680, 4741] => -0.074 mag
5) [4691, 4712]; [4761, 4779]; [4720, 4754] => -0.176 mag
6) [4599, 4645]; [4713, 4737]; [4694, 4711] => 0.034 mag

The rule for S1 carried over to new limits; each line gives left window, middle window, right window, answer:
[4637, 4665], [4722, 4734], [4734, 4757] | -0.6 angstrom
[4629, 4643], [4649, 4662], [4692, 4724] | -0.3 angstrom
